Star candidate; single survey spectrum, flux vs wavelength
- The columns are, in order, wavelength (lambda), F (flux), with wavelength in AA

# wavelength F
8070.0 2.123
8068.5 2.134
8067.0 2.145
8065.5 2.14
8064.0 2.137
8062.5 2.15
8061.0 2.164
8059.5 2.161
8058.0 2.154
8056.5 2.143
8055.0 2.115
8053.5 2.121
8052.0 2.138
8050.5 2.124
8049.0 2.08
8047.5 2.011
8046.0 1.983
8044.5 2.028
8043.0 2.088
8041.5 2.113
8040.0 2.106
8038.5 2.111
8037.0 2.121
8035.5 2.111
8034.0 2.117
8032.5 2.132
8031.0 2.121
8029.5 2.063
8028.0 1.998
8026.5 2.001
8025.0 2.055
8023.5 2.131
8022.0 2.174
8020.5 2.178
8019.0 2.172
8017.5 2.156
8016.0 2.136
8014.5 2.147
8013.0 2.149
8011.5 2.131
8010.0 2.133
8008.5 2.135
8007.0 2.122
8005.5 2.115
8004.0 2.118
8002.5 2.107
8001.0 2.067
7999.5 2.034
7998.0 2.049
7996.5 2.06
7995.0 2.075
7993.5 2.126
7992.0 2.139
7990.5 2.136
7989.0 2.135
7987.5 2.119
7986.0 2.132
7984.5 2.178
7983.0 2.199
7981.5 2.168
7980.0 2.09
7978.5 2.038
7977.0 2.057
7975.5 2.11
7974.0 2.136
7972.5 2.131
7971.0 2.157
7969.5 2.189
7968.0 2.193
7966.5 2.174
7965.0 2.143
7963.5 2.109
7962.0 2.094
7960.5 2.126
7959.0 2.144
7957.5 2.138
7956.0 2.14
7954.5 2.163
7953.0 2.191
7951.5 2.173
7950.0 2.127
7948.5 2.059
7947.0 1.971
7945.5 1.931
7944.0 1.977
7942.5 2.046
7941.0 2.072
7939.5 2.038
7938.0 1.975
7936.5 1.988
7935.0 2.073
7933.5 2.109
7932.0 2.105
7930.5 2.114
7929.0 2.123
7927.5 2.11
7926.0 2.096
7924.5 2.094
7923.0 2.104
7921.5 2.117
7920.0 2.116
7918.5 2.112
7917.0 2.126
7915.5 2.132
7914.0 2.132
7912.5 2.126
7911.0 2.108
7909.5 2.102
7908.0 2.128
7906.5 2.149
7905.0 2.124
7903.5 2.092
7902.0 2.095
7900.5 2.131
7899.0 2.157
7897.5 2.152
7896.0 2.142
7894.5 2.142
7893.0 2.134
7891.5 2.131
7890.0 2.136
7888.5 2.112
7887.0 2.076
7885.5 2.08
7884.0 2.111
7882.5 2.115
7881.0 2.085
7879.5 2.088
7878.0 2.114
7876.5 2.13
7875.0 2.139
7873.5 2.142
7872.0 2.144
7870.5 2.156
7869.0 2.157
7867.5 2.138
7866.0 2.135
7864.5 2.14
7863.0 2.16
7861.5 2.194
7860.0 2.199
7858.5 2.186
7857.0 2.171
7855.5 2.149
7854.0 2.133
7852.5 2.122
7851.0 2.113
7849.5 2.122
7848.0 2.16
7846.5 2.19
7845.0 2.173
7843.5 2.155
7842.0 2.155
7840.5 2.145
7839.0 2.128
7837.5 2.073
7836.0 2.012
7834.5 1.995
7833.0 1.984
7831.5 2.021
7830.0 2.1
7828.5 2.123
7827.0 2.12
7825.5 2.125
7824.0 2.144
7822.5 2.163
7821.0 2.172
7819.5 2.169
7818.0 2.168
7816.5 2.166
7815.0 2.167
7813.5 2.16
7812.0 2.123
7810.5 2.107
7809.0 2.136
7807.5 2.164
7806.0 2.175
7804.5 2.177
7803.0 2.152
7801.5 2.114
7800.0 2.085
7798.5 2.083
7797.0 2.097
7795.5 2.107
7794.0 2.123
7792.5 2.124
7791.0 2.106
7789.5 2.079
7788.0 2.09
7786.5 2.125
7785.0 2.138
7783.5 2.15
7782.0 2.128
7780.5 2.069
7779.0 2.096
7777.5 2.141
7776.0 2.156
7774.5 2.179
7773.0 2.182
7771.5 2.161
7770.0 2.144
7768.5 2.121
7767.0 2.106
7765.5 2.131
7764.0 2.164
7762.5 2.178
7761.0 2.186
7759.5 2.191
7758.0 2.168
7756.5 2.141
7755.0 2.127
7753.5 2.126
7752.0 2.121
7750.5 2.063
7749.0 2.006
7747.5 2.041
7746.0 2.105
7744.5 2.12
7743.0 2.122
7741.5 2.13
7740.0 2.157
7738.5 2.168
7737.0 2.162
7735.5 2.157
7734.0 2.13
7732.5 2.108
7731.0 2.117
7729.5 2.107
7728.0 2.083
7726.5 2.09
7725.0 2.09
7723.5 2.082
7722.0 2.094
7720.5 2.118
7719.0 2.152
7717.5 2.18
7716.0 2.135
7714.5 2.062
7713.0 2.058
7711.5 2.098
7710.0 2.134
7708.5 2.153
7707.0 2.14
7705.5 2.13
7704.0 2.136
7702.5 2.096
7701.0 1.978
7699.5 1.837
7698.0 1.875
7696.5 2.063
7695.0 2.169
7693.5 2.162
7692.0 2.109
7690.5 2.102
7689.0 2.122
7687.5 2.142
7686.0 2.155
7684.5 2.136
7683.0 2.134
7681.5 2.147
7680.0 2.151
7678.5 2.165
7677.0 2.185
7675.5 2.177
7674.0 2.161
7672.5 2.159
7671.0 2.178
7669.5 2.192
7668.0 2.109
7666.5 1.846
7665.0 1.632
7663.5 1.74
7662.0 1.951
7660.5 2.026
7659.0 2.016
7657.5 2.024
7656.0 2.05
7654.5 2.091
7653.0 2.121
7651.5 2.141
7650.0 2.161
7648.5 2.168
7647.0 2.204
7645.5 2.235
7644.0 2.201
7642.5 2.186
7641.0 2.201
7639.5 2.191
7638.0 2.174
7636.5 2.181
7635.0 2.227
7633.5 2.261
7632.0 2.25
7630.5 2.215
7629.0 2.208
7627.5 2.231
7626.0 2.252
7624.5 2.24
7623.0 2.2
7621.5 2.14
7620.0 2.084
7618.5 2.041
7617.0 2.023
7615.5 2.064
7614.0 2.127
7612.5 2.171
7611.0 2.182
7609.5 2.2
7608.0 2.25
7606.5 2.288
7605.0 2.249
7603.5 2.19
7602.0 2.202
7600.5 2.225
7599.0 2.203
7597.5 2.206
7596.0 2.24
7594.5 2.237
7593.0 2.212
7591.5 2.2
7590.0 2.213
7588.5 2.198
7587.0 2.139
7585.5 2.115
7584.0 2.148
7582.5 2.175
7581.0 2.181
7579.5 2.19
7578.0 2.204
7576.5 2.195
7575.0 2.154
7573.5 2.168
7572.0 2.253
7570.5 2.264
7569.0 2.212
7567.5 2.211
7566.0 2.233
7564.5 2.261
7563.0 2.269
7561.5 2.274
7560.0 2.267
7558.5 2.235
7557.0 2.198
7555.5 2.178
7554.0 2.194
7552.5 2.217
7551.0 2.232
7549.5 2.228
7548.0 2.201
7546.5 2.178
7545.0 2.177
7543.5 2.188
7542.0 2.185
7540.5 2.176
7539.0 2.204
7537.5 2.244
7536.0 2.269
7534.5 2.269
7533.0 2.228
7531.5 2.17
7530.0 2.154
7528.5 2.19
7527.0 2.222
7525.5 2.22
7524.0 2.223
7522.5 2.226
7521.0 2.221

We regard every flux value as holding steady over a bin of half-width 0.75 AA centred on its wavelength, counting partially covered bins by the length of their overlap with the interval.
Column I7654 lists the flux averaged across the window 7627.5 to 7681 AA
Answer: 2.12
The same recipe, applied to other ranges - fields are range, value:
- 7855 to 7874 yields 2.16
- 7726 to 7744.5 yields 2.13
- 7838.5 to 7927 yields 2.13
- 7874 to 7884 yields 2.11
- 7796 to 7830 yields 2.14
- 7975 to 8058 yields 2.11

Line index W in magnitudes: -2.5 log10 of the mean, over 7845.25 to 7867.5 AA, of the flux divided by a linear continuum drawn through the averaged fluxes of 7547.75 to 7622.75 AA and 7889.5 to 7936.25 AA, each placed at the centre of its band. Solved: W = -0.01 mag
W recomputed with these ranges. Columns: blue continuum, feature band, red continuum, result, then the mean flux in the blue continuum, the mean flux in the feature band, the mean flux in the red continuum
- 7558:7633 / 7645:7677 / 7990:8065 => 0.060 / 2.2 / 2.07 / 2.11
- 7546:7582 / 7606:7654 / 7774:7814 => 0.005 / 2.22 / 2.18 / 2.12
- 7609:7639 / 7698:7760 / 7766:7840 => 0.020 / 2.17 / 2.1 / 2.12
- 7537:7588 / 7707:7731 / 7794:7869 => 0.026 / 2.2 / 2.11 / 2.13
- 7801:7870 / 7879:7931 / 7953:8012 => 0.007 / 2.14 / 2.12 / 2.12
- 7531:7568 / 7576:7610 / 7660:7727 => -0.012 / 2.22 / 2.2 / 2.08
